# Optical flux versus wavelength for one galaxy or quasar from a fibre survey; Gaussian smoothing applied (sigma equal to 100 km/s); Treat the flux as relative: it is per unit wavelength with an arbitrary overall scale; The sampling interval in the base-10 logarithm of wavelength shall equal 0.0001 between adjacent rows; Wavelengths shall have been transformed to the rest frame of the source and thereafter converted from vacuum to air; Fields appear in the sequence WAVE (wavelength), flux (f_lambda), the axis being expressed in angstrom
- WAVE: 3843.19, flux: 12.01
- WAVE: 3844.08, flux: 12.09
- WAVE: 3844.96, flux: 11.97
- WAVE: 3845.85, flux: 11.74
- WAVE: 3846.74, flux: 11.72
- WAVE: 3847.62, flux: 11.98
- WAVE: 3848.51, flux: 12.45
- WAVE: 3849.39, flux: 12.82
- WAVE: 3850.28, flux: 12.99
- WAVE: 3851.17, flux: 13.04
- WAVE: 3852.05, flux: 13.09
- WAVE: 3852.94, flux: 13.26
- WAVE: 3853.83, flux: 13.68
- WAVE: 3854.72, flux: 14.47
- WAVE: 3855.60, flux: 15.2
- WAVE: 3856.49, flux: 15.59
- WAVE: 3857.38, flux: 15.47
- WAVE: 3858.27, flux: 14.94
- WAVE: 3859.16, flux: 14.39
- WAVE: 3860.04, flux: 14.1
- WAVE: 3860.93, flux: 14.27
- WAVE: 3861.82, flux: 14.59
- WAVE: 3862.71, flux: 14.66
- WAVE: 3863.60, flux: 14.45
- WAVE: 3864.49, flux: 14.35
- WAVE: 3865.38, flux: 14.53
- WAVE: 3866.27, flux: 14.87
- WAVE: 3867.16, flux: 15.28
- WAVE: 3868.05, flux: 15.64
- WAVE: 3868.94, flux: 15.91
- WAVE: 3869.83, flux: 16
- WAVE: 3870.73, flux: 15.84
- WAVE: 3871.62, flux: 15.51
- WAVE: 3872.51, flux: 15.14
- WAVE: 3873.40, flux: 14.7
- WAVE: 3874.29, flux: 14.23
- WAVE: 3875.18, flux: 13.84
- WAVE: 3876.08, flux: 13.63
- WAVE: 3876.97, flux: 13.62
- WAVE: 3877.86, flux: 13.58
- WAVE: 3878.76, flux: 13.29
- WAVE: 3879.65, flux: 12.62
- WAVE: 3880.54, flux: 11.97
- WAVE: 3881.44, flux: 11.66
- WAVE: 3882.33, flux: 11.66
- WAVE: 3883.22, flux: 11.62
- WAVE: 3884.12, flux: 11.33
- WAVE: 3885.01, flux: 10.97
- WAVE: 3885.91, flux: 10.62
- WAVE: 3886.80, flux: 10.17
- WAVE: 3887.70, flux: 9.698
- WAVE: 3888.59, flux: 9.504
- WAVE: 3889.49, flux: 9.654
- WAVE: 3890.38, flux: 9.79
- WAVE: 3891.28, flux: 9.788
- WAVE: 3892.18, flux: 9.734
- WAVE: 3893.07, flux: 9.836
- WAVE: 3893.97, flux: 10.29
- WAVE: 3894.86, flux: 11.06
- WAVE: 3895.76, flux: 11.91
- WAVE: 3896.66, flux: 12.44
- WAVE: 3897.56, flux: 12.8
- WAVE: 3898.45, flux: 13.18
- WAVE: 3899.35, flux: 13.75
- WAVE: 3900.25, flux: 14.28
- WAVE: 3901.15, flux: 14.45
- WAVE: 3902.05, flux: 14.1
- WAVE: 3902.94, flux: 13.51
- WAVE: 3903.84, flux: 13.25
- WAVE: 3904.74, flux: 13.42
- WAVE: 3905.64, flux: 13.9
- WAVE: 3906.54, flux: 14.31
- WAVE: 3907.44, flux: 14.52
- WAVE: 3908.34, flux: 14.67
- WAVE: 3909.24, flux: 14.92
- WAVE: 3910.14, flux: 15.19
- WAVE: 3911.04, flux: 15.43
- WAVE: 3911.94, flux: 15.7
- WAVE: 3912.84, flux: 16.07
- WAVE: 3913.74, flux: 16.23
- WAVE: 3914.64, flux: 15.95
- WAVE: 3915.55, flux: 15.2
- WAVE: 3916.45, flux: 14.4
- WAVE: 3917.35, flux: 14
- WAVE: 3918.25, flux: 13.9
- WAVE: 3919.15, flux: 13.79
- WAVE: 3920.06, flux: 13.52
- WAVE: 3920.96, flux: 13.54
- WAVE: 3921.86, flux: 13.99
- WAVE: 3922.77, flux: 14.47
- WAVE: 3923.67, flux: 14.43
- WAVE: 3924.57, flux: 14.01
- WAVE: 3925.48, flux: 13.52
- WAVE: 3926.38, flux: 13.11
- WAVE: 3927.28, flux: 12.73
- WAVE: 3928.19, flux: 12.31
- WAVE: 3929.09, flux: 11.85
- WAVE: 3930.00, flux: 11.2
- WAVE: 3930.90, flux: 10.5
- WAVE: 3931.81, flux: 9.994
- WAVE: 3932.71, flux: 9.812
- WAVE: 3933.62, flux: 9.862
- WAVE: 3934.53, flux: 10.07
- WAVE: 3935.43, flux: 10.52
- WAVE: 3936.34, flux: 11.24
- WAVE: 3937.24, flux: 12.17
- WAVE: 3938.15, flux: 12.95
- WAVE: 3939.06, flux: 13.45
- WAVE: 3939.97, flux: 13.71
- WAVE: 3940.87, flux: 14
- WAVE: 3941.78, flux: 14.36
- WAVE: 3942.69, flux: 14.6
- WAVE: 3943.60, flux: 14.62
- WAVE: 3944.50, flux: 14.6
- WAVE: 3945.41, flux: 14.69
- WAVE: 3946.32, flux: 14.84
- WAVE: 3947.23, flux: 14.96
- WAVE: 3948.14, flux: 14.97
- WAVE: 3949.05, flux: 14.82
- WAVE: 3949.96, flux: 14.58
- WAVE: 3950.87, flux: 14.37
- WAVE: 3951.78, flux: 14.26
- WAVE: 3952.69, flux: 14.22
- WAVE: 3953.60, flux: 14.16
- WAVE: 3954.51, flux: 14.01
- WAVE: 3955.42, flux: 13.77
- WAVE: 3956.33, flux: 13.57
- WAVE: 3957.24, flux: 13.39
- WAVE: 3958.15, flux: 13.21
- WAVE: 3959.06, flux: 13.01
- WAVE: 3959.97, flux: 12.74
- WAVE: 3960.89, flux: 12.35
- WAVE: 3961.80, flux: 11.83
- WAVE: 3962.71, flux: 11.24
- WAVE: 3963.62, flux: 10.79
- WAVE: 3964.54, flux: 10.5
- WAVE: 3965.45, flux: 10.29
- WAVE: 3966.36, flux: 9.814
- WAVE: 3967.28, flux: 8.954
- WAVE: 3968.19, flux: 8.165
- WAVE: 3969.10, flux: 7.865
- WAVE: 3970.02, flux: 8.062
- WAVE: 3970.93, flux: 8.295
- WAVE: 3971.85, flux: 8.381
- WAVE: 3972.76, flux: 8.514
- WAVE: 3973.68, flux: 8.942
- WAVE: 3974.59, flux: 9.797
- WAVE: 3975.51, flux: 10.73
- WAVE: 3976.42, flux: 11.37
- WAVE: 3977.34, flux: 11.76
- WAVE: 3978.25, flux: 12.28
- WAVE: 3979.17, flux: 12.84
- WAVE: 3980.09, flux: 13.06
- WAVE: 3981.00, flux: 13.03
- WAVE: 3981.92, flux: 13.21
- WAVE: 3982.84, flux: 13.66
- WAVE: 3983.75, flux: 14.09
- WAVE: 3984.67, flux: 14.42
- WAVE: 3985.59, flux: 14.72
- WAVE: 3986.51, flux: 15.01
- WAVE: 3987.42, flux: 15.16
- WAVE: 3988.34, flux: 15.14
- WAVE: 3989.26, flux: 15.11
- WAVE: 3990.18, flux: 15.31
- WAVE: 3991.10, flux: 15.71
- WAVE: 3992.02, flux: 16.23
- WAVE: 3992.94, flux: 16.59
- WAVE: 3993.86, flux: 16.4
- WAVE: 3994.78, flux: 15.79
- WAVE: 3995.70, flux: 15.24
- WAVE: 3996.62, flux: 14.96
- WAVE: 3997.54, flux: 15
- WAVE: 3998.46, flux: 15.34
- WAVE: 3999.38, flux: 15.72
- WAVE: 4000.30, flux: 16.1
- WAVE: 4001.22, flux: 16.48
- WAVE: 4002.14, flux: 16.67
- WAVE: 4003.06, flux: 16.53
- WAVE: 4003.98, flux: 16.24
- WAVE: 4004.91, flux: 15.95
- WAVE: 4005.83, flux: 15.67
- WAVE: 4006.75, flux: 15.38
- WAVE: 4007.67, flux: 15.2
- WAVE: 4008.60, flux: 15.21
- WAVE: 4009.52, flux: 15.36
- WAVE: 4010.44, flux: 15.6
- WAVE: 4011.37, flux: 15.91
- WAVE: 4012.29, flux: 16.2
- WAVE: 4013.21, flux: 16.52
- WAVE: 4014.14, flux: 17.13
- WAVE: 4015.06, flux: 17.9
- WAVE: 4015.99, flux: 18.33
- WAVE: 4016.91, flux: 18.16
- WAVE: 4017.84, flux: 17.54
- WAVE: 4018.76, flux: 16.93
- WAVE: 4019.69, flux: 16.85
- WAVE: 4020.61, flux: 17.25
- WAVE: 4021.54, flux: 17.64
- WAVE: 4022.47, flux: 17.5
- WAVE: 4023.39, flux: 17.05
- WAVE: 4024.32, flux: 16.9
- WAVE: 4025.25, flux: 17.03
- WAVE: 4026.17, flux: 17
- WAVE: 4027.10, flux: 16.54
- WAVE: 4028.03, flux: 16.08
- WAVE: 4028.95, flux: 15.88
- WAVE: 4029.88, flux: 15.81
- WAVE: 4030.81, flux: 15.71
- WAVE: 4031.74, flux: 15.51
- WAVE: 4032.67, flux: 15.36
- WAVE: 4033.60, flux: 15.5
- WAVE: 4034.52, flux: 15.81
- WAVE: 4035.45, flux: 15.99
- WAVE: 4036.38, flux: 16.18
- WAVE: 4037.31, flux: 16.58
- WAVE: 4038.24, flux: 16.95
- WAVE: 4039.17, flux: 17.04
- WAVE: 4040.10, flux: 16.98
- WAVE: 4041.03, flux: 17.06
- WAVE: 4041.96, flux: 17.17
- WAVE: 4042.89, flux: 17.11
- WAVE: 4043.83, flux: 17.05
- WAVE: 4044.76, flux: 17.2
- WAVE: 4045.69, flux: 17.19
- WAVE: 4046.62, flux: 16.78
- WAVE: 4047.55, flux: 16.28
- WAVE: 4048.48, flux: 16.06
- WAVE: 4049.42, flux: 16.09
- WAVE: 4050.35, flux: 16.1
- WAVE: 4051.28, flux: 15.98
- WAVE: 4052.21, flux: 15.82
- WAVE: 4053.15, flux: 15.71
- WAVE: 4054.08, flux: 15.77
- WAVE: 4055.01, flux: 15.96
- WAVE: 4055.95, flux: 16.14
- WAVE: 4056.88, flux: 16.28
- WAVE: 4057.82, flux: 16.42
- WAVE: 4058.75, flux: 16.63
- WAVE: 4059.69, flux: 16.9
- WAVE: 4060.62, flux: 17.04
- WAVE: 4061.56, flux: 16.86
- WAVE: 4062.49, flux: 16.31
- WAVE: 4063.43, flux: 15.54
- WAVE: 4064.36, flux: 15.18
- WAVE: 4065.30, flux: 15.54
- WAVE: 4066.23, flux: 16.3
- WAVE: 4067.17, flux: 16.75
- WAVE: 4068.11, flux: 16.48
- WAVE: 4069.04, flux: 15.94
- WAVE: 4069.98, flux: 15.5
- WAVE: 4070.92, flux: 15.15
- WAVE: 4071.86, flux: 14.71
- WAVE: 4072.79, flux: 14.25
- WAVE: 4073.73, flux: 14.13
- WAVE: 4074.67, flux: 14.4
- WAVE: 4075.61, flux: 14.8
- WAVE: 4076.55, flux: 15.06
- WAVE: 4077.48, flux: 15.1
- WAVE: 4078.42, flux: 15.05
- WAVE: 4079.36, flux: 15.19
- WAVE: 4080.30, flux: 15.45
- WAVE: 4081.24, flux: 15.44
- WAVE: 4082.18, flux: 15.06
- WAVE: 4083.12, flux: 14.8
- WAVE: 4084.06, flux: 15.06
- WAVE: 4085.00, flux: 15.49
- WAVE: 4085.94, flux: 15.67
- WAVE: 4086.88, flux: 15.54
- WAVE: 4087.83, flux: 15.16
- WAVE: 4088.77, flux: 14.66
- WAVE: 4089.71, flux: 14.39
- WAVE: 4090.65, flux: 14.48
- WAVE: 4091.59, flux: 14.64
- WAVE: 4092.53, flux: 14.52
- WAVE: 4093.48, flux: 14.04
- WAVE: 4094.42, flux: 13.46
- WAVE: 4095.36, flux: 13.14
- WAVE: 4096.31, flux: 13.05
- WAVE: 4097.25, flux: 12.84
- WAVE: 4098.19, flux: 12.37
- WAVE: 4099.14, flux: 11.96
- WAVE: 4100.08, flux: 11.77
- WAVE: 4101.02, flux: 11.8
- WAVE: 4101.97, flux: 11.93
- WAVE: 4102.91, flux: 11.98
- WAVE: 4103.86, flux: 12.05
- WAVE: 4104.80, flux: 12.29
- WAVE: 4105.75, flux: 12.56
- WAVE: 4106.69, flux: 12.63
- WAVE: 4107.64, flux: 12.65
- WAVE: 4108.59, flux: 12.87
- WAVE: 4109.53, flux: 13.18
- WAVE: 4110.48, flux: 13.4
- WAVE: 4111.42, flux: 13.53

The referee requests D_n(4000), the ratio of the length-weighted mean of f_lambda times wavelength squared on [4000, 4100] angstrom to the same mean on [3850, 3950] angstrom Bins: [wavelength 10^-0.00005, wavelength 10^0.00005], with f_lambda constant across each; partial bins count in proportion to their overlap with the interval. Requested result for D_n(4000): 1.3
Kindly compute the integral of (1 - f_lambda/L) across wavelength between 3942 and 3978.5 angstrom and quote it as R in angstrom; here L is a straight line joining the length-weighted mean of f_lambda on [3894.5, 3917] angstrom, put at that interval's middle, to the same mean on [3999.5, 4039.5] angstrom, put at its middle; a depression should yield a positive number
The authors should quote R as 7.53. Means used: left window 14.2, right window 16.4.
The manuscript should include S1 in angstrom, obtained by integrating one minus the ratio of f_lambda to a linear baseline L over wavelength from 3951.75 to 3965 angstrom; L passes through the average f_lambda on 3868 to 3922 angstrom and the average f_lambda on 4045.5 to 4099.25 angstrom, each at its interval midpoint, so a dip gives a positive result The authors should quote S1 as 1.1 angstrom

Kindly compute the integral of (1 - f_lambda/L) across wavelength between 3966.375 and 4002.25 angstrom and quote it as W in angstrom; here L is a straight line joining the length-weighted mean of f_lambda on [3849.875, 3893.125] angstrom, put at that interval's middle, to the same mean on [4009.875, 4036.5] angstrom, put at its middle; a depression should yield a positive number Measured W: 6.1 angstrom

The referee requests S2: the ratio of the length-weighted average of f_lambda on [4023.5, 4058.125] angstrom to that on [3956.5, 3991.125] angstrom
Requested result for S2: 1.38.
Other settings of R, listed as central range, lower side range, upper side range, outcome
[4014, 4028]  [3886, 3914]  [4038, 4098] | -2.35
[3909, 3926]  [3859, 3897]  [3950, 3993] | -2.65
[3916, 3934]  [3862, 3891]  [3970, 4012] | 1.05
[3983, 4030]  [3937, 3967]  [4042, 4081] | -4.79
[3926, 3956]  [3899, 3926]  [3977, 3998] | 2.90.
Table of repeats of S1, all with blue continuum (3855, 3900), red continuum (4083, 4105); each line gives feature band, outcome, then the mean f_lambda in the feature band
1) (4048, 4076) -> -4.7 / 15.8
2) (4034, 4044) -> -2.4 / 16.7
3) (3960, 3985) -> 4.5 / 10.9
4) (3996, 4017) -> -4.2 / 16.1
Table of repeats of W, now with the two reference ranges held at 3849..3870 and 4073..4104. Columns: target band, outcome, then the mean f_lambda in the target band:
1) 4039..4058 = -3.1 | 16.5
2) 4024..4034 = -1.4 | 16.1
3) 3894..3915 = 0.5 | 14.1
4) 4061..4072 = -1.4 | 15.9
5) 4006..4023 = -3.0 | 16.7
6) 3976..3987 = 0.7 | 13.3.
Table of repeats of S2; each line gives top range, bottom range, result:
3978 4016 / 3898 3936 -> 1.14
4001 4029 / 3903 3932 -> 1.20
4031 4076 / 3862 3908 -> 1.24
